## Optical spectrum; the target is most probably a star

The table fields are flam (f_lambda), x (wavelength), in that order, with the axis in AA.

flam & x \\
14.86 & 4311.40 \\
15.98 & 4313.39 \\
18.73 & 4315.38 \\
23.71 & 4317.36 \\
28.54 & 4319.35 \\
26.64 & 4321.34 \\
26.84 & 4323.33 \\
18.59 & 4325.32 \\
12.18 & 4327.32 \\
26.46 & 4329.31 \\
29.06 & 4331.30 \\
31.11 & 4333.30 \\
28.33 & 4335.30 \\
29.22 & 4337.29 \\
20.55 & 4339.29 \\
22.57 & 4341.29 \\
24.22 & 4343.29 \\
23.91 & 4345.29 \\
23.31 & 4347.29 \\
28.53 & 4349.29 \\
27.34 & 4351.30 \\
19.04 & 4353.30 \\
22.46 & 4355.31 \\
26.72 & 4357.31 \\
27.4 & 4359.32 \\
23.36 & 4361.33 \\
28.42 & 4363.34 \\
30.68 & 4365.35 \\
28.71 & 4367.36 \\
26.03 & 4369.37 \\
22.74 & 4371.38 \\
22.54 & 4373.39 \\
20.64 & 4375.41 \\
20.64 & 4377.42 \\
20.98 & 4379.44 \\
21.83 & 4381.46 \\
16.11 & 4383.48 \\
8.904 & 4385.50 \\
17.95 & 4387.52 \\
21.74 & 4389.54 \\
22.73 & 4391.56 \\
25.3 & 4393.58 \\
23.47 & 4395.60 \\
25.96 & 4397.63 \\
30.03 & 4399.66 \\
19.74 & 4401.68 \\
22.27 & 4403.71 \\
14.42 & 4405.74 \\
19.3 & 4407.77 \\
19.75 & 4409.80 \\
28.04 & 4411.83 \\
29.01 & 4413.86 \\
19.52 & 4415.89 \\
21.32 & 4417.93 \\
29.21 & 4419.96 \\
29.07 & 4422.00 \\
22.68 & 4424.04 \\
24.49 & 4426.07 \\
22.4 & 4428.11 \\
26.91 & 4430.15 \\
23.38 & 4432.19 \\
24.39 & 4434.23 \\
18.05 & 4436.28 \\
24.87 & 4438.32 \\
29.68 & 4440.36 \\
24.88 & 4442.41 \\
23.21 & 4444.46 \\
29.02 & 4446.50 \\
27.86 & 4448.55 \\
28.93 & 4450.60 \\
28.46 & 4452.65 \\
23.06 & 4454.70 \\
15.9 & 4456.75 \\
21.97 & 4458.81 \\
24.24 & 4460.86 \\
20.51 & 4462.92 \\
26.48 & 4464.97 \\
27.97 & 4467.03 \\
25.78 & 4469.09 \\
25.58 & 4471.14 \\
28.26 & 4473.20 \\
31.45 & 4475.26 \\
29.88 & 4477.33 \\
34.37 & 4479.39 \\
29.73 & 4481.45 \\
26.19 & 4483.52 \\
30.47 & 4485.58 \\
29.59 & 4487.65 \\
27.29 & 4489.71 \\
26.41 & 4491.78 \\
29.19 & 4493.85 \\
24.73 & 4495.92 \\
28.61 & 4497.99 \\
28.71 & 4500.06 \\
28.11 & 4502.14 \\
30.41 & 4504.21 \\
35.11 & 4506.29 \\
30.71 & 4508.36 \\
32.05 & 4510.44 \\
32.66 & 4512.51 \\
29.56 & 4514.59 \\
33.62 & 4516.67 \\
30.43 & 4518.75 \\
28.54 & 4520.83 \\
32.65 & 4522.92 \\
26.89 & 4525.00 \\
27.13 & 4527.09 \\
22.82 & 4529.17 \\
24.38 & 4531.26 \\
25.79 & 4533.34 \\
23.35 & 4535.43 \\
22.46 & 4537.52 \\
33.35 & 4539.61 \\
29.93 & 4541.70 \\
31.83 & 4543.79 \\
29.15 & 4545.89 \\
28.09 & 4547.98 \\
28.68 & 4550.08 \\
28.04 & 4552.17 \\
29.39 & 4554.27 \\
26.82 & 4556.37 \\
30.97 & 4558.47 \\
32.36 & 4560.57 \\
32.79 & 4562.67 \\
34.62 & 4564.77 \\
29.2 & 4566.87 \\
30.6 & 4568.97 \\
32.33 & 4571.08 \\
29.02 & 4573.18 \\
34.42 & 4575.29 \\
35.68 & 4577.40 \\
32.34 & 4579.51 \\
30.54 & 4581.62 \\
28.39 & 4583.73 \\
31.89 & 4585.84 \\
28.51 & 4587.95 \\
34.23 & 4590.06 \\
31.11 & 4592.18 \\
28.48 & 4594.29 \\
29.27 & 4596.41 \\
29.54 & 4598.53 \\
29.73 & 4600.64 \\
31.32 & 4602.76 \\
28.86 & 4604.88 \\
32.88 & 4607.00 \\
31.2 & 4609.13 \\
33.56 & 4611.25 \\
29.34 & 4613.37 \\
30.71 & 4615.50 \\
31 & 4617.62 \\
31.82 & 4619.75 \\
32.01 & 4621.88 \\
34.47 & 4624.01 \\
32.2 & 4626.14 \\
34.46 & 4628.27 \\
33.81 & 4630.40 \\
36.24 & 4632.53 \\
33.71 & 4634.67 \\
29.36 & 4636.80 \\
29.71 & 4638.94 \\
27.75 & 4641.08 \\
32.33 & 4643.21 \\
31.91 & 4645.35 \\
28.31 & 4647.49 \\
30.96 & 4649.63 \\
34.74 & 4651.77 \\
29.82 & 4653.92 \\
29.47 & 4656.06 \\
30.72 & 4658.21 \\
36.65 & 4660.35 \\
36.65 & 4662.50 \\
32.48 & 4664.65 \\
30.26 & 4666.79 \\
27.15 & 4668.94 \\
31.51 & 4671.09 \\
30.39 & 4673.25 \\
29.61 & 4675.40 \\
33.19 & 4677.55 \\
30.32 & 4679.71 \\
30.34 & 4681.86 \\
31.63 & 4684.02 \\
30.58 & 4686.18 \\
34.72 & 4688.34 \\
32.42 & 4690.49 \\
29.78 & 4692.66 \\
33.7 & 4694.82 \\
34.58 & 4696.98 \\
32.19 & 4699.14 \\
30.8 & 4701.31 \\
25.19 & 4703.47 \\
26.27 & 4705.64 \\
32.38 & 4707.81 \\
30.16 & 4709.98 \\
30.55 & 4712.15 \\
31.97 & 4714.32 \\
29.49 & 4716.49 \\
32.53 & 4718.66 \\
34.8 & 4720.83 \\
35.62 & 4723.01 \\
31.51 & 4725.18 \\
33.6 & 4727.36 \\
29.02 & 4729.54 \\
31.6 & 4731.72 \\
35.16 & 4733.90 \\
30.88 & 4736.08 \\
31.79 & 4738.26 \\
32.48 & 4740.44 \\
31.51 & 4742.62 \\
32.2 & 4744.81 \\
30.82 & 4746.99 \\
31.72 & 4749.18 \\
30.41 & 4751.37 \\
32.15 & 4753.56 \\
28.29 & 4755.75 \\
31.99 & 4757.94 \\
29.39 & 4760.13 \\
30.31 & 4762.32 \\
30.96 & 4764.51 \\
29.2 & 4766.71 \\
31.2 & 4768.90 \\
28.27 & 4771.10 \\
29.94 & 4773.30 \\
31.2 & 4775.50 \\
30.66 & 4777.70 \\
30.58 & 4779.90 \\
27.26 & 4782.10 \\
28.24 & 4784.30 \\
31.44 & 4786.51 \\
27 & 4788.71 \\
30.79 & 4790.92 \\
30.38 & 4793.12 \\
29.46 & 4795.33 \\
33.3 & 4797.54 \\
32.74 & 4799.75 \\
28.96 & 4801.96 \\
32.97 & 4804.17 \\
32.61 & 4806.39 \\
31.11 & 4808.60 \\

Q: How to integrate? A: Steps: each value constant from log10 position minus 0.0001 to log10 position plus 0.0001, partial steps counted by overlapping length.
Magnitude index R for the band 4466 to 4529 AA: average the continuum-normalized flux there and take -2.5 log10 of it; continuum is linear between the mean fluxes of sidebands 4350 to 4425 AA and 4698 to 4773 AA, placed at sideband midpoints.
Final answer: -0.14 mag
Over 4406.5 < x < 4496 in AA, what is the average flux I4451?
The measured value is 25.7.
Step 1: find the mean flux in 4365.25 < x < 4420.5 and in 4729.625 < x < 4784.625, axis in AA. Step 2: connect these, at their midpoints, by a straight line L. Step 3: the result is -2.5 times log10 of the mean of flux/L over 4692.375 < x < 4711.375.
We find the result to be -0.04 mag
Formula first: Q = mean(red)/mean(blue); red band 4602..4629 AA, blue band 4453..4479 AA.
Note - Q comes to 1.25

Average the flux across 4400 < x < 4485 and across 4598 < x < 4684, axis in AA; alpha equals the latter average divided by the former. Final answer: 1.3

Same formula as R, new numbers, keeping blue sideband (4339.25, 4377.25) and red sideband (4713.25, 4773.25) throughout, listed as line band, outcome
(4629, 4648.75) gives -0.068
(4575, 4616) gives -0.080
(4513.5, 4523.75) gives -0.127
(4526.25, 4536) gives 0.124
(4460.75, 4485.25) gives -0.041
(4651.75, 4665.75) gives -0.099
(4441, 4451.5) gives -0.025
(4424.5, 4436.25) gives 0.099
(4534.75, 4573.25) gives -0.059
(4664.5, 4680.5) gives -0.012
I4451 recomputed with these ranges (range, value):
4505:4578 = 29.8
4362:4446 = 23.3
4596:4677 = 31.5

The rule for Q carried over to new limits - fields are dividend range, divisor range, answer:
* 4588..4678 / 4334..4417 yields 1.35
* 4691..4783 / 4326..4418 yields 1.33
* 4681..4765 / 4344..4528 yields 1.23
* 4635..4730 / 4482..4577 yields 1.07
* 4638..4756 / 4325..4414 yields 1.35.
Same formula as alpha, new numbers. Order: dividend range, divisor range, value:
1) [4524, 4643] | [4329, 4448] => 1.27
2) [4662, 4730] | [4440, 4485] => 1.18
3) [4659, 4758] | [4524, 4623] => 1.05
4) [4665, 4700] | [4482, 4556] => 1.09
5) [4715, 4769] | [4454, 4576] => 1.10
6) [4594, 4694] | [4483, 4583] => 1.06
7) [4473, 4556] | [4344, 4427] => 1.24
